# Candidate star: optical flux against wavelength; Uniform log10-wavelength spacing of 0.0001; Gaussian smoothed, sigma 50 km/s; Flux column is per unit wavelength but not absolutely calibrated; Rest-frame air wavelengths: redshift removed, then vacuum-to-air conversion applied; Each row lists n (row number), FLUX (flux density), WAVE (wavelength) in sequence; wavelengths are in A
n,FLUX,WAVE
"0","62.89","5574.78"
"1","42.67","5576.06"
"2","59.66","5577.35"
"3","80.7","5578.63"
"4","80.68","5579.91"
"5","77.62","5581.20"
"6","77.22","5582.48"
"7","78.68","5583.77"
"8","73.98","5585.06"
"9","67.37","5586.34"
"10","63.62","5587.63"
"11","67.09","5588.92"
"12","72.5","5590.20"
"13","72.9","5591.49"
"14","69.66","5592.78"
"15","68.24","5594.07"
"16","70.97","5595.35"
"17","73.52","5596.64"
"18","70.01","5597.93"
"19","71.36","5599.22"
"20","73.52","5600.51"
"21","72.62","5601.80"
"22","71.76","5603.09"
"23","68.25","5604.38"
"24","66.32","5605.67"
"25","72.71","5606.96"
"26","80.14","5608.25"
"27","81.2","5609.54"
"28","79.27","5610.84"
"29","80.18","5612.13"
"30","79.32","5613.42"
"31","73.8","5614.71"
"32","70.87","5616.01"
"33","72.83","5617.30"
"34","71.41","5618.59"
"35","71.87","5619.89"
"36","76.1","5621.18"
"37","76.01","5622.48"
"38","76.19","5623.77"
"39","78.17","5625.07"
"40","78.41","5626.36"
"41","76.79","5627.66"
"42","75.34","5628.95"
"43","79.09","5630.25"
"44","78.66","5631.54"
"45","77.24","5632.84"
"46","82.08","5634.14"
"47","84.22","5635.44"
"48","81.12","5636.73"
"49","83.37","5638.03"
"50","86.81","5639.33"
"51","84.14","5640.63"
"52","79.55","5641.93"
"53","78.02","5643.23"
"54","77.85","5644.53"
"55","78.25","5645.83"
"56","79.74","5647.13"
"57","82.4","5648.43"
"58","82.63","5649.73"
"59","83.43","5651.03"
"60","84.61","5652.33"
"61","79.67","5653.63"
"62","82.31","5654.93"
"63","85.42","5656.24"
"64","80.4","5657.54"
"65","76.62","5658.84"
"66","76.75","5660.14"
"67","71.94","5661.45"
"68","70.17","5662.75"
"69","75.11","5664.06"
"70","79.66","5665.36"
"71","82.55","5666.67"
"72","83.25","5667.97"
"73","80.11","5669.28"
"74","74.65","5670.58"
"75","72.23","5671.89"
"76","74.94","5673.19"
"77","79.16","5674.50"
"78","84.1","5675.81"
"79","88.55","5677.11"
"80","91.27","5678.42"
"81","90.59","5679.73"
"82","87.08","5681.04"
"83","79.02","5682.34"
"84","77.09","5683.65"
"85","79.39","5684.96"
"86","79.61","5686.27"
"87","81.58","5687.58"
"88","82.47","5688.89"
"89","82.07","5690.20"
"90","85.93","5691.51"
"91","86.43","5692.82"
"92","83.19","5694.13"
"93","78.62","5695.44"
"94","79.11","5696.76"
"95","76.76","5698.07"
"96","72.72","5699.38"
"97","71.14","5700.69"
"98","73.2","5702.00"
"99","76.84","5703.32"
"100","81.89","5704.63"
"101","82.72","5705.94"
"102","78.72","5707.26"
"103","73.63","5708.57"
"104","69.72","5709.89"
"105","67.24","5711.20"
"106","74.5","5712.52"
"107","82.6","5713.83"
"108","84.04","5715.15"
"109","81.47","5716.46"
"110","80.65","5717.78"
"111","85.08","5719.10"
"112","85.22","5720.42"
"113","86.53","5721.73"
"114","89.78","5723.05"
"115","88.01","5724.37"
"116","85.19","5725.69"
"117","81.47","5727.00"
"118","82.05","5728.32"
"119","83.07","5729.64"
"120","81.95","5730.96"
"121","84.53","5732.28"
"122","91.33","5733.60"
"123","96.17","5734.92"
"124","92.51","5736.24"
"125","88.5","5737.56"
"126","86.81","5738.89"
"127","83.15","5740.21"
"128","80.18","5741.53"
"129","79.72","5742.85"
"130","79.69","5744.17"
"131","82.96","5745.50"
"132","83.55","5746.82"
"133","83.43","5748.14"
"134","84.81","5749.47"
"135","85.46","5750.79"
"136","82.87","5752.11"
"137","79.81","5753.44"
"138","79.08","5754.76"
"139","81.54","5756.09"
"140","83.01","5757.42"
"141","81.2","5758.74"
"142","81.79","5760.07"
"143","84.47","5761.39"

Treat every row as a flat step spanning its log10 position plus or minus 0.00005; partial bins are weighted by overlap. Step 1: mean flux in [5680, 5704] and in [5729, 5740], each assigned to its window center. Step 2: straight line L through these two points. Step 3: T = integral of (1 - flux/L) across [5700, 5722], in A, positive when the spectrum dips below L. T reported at 1.3 A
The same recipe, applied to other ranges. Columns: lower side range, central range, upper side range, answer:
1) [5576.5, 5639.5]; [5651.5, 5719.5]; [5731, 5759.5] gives 0.4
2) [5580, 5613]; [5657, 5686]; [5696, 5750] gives -0.6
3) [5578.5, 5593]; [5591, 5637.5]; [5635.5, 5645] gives 1.6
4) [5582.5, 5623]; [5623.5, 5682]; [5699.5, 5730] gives -3.3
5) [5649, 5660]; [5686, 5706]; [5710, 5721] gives 0.2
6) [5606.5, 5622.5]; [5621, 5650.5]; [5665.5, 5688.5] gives -0.8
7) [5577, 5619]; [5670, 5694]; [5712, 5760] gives -0.7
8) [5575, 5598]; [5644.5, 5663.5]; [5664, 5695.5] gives -0.2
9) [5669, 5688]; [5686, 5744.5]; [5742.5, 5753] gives 0.3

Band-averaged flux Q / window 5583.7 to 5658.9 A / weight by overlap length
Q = 76.5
